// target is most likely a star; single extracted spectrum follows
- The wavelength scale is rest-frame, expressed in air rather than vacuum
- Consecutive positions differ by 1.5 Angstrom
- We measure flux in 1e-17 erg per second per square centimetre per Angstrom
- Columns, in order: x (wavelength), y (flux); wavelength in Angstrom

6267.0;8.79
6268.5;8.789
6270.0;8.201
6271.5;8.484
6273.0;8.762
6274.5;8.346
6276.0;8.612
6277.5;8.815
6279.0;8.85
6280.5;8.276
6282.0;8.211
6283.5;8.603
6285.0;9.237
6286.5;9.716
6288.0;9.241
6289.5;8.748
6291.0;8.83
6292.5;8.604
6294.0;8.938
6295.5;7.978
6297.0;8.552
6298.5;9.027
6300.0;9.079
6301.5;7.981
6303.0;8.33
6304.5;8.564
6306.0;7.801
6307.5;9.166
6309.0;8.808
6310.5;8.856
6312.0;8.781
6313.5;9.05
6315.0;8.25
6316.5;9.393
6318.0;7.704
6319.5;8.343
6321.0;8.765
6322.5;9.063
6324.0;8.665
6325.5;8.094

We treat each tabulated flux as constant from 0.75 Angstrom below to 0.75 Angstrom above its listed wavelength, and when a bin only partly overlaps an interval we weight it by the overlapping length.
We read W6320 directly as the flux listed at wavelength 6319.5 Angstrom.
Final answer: 8.343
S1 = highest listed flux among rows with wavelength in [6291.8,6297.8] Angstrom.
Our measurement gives 8.938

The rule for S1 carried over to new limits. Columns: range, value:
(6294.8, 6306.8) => 9.079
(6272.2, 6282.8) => 8.85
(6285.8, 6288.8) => 9.716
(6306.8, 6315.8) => 9.166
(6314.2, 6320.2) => 9.393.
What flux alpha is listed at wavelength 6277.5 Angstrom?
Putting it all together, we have 8.815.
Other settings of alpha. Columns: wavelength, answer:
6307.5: 9.166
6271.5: 8.484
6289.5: 8.748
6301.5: 7.981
